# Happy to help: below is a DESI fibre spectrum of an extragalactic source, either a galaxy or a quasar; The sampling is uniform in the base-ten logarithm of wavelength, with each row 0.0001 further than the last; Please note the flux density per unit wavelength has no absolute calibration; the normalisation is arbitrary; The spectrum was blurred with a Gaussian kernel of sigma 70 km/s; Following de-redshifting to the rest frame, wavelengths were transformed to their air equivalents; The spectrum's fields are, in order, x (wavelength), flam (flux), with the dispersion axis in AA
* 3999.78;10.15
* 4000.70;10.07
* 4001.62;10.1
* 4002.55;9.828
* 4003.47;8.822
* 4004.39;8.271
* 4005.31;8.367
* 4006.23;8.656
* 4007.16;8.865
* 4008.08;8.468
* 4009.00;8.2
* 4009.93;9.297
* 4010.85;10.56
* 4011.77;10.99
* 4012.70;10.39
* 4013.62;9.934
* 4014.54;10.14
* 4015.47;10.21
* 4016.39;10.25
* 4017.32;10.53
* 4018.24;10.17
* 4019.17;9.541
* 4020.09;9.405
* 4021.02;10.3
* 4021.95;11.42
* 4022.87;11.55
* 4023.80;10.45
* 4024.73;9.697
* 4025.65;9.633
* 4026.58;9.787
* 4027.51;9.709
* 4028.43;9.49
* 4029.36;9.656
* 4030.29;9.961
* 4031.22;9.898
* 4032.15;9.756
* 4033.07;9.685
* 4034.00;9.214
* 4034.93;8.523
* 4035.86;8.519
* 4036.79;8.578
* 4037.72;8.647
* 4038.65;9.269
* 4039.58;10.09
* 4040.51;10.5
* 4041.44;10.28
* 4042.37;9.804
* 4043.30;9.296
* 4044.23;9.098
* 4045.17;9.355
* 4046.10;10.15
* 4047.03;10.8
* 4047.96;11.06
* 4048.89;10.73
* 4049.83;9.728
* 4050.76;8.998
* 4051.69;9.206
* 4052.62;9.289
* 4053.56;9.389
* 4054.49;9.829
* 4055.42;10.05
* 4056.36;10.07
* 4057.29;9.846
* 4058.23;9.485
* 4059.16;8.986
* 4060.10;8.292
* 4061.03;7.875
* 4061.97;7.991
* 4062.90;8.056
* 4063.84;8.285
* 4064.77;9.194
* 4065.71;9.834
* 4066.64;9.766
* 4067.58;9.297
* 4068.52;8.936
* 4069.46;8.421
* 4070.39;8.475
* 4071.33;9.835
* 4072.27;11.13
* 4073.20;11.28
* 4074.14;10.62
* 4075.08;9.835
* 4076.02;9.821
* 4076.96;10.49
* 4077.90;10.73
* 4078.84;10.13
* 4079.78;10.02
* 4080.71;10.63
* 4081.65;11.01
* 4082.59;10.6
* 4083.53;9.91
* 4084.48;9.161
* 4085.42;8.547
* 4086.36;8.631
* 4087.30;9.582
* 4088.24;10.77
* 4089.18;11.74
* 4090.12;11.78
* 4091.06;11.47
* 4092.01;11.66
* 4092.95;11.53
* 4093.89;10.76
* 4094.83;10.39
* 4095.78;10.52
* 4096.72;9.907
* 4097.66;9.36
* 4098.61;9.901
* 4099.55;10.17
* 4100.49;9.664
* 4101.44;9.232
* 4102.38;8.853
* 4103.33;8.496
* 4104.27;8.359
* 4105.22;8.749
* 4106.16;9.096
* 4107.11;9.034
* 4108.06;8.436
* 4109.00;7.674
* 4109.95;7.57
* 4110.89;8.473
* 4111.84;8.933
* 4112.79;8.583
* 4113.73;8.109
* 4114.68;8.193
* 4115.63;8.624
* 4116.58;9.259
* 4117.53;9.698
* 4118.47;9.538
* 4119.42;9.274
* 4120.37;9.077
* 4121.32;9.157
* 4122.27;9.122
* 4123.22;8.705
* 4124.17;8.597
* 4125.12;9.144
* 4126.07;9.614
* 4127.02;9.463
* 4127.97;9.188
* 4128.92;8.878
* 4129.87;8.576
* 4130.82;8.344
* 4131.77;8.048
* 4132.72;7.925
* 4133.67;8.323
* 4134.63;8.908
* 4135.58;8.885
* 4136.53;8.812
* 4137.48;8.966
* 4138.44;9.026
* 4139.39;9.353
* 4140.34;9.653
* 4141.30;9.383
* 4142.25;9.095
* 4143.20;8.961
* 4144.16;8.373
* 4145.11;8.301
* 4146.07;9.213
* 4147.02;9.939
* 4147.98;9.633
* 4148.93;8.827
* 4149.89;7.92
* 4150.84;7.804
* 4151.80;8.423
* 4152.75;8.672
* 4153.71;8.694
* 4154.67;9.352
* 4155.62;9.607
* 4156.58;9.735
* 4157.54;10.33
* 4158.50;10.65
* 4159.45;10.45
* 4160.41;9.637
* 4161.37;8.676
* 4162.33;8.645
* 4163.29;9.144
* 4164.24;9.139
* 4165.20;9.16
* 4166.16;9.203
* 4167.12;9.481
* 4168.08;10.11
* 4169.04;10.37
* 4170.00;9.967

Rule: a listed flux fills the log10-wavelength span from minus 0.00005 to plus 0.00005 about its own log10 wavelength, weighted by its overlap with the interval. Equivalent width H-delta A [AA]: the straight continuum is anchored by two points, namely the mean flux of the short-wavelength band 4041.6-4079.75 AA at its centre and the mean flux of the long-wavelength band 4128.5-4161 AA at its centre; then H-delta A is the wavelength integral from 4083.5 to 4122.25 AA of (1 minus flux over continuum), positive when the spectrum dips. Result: -0.58 AA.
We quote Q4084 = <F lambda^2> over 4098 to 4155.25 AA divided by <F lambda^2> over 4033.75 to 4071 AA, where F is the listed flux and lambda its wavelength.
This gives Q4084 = 0.99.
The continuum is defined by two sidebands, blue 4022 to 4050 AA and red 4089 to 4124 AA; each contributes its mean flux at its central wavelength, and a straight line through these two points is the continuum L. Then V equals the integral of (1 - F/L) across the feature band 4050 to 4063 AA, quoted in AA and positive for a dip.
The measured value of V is 0.7 AA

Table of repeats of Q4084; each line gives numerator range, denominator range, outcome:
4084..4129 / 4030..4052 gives 1.01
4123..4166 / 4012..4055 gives 0.97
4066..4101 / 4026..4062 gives 1.09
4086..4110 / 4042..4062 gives 1.05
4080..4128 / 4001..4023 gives 1.02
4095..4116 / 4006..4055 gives 0.95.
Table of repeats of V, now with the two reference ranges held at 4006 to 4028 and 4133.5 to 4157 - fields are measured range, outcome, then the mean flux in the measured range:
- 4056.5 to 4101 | -2.0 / 9.88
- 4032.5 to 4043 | 0.4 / 9.38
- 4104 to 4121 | 0.9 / 8.71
